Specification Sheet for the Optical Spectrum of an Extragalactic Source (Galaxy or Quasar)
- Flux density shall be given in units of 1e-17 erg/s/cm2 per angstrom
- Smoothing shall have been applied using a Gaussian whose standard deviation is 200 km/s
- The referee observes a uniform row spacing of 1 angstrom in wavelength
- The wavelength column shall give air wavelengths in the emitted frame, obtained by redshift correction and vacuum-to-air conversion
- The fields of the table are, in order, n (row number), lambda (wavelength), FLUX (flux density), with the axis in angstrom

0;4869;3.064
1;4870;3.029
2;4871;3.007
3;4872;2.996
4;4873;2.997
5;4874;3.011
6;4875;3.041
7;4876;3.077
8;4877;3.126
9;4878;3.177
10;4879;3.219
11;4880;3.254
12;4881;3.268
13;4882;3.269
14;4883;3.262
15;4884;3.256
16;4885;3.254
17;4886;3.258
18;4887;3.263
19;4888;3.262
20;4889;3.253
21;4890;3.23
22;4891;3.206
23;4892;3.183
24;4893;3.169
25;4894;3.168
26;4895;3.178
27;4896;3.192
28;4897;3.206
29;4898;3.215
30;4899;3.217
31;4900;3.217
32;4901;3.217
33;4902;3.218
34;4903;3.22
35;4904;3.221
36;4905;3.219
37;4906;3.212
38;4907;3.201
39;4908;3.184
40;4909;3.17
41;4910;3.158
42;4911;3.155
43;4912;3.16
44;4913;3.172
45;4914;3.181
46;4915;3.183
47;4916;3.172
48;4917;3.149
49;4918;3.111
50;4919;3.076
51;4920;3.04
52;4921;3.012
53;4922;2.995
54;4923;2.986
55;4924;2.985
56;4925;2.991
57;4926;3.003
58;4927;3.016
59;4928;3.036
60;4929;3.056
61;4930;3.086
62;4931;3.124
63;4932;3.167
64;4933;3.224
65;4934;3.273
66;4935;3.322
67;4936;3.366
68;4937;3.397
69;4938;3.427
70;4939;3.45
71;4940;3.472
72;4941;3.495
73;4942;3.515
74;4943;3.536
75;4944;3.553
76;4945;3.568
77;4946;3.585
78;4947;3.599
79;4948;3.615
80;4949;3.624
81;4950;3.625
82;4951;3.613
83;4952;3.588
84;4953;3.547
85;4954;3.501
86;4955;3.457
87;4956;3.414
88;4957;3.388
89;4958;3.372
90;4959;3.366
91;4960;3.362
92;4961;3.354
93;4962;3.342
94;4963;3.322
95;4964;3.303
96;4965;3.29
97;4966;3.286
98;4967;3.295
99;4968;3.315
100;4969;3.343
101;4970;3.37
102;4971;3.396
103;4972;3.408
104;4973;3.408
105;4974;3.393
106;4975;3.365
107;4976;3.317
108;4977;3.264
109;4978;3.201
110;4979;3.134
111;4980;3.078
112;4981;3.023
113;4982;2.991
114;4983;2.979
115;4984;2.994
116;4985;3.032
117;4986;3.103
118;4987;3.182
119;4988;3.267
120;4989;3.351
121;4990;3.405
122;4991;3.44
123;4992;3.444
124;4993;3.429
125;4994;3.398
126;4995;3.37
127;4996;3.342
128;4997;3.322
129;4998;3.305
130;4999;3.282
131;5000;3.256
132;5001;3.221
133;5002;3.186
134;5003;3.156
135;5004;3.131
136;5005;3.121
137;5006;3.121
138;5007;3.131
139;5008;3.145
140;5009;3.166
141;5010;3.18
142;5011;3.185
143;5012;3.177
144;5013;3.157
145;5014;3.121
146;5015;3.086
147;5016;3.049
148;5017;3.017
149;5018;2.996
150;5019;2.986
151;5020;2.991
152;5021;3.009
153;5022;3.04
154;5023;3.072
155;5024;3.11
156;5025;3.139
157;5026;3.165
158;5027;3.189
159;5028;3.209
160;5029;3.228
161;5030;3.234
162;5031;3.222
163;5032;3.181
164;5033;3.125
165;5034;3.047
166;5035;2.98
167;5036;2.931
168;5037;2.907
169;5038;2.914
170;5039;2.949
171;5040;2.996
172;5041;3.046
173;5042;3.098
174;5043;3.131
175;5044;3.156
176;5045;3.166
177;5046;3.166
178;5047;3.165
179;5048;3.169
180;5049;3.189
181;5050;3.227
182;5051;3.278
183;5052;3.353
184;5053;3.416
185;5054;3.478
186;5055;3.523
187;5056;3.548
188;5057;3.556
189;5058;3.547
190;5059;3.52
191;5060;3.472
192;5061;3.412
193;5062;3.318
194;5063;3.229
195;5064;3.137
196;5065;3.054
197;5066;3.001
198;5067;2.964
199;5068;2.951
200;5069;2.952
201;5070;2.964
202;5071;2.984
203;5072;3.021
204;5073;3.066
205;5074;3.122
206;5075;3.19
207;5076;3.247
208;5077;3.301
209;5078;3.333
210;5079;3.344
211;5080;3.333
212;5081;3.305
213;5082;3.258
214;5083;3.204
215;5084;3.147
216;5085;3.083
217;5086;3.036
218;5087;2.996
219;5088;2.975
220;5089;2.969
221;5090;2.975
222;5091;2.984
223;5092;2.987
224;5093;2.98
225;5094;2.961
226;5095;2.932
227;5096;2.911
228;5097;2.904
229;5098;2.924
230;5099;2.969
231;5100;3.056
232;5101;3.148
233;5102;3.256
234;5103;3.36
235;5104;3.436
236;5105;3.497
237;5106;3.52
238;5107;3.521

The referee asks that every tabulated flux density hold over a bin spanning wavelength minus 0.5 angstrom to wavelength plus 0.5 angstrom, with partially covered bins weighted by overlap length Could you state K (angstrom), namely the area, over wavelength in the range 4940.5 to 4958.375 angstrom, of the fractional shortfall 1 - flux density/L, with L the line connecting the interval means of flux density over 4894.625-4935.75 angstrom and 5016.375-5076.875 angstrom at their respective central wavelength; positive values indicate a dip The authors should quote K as -2.2 angstrom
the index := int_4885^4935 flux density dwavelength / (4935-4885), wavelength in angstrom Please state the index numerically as 3.16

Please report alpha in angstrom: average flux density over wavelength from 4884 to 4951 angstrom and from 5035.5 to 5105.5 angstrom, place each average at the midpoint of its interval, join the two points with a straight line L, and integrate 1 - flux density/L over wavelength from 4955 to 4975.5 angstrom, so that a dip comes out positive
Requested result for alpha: -0.89 angstrom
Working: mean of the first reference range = 3.25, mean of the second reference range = 3.16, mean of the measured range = 3.36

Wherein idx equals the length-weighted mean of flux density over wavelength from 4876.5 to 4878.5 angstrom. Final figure 3.15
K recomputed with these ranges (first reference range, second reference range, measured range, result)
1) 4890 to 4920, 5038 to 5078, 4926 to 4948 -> -1.09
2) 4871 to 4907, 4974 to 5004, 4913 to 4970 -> -1.71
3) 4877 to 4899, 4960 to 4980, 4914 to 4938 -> 1.02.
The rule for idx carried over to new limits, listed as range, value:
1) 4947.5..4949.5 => 3.62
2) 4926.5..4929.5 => 3.04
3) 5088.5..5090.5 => 2.97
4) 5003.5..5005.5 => 3.13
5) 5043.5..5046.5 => 3.16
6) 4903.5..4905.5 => 3.22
